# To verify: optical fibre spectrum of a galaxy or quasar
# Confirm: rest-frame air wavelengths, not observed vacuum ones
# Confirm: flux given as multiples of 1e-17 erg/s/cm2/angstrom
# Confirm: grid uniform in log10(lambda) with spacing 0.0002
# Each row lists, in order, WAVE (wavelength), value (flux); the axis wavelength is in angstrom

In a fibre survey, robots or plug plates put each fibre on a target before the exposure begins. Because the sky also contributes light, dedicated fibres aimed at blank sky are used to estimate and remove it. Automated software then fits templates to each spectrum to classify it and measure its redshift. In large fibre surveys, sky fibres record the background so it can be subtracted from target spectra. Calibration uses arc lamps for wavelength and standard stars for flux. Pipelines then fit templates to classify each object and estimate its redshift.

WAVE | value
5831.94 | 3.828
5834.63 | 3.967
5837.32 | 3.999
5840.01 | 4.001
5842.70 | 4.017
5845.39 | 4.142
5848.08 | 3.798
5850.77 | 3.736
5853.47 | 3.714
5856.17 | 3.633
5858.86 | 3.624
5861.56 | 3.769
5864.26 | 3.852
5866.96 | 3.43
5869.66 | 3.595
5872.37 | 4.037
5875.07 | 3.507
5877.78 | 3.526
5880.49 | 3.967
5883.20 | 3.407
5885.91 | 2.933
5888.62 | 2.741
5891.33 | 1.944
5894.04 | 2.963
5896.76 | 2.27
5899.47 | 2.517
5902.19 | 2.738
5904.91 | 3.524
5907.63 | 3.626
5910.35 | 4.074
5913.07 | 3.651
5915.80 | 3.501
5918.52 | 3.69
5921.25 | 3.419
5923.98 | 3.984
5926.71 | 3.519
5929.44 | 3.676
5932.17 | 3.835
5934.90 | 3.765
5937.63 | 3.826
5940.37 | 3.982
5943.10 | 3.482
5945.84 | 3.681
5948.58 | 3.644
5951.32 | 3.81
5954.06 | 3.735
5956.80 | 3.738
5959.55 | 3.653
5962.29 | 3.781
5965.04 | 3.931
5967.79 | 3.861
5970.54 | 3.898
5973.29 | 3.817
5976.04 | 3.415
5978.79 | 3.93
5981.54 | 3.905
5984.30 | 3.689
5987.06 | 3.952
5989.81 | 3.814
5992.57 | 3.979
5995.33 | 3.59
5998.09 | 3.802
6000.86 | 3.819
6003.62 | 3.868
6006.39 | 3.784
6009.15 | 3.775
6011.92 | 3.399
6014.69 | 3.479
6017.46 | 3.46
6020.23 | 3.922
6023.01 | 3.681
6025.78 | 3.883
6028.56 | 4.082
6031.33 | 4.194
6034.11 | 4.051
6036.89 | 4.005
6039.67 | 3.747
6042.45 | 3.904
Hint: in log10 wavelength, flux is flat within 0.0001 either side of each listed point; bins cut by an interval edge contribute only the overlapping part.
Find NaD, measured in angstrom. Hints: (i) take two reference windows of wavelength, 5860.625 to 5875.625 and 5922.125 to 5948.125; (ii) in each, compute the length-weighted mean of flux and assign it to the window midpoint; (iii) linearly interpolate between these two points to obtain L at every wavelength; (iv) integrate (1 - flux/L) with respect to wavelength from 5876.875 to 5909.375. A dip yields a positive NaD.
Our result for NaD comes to 6.13 angstrom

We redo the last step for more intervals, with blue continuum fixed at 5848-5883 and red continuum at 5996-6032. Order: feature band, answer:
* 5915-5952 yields 0.26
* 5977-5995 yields -0.46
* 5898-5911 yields 1.64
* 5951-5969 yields -0.21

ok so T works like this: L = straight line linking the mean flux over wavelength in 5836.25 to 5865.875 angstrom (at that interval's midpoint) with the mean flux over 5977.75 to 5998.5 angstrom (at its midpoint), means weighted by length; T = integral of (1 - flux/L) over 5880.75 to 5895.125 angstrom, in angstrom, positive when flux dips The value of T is 3.6 angstrom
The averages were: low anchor 3.84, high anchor 3.83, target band 2.88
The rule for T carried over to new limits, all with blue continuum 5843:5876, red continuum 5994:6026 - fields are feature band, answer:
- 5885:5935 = 6.1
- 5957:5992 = -0.9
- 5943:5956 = 0.1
